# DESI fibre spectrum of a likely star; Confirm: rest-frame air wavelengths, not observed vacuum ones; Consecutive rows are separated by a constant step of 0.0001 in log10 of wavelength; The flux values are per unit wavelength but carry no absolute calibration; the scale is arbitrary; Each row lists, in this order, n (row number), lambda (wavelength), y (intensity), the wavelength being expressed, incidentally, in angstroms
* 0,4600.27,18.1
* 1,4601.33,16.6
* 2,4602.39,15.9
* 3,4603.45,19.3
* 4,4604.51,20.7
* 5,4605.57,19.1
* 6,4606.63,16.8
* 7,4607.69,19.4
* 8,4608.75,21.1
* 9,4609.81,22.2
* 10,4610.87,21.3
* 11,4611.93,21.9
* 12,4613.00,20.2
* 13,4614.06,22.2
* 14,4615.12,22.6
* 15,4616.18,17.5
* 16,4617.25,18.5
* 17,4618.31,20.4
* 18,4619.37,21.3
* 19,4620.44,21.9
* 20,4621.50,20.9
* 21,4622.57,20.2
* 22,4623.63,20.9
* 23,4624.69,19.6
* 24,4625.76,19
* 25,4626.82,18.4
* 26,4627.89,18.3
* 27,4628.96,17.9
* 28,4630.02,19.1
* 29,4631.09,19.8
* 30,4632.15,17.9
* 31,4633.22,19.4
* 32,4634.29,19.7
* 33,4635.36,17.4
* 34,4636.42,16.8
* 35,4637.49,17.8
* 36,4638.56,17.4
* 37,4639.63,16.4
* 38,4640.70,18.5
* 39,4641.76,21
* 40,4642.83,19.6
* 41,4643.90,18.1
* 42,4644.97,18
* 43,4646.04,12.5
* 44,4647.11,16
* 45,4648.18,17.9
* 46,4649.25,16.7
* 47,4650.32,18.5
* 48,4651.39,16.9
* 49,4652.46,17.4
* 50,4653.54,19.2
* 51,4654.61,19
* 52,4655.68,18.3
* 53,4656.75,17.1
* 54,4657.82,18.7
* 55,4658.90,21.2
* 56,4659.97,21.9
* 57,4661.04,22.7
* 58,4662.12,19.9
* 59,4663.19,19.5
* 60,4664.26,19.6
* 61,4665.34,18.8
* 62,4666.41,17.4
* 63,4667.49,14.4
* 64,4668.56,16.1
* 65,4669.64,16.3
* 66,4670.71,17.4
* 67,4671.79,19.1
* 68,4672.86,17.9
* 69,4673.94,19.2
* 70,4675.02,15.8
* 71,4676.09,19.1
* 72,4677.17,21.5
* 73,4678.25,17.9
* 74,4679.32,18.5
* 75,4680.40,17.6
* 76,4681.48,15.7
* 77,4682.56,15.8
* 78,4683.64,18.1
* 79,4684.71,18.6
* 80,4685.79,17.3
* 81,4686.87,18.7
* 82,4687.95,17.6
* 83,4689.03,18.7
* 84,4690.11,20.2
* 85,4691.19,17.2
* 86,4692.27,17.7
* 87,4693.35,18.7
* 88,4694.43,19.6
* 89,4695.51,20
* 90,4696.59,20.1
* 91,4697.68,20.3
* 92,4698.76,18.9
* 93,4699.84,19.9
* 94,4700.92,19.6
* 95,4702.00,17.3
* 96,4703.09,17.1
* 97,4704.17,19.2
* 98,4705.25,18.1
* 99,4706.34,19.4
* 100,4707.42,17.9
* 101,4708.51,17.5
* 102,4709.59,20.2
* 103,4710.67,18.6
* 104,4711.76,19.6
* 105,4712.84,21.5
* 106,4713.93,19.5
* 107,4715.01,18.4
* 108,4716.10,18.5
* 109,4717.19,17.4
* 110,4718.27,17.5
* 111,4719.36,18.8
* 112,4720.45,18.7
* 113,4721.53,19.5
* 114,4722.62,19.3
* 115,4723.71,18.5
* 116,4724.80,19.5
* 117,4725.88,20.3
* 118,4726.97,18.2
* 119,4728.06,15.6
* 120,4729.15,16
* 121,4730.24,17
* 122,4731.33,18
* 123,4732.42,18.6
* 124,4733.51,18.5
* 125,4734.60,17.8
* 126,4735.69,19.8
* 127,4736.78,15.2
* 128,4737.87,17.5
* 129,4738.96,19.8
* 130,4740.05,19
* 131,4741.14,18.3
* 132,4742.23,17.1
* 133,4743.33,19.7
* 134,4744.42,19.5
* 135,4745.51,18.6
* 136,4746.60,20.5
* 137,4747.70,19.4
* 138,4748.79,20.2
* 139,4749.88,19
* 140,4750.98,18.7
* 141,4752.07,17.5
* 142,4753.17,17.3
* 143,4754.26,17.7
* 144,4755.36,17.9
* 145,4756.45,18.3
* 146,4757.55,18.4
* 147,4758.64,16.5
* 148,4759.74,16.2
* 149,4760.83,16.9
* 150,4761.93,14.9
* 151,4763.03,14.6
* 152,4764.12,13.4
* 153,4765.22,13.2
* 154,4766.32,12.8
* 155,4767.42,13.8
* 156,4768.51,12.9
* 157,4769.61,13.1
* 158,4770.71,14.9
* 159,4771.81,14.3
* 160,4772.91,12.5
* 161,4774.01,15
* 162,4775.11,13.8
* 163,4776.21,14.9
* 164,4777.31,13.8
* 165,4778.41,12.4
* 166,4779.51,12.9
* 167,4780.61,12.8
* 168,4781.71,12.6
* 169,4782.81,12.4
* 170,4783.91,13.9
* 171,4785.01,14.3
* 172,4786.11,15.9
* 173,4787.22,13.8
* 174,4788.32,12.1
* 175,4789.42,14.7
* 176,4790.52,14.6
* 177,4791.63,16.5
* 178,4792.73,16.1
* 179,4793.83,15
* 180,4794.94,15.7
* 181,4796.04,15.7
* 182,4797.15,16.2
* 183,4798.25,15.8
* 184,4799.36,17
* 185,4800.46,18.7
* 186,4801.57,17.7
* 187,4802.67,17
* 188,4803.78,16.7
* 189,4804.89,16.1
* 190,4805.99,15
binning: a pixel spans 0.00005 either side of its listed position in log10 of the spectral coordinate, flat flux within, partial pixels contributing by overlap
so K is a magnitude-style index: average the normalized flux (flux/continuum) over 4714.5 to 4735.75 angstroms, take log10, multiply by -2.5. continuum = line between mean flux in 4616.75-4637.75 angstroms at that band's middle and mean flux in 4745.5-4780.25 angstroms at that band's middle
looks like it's -0.09 mag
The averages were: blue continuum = 19.3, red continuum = 15.8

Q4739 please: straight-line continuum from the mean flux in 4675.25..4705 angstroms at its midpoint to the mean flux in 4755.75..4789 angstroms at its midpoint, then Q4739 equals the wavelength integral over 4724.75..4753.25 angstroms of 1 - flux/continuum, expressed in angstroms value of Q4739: -4.3 angstroms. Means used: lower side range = 18.5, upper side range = 14.3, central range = 18.4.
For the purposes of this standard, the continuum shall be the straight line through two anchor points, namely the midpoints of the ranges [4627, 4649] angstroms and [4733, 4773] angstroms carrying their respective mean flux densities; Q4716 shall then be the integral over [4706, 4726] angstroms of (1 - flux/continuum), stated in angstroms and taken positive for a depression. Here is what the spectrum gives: -1.93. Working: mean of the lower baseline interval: 18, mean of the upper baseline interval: 17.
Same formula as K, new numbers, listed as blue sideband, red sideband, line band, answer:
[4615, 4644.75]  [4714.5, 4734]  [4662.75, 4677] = 0.05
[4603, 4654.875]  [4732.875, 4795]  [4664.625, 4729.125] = -0.06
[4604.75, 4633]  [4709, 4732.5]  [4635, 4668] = 0.07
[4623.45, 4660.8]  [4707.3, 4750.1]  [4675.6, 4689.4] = 0.02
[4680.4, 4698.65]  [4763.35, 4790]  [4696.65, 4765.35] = -0.14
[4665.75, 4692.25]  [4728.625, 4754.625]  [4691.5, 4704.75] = -0.06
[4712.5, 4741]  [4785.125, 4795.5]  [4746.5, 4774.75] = 0.03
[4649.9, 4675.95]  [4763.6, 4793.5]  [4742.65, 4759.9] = -0.23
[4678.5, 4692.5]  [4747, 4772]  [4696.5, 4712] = -0.09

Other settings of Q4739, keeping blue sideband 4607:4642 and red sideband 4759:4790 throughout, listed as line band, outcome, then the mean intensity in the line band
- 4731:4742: -2.1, 18.2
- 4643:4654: 0.9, 17.2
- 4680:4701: -1.8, 18.5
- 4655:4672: -0.5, 18.6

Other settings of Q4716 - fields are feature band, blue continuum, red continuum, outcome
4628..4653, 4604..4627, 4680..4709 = 2.3 angstroms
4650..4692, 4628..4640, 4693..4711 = 0.6 angstroms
